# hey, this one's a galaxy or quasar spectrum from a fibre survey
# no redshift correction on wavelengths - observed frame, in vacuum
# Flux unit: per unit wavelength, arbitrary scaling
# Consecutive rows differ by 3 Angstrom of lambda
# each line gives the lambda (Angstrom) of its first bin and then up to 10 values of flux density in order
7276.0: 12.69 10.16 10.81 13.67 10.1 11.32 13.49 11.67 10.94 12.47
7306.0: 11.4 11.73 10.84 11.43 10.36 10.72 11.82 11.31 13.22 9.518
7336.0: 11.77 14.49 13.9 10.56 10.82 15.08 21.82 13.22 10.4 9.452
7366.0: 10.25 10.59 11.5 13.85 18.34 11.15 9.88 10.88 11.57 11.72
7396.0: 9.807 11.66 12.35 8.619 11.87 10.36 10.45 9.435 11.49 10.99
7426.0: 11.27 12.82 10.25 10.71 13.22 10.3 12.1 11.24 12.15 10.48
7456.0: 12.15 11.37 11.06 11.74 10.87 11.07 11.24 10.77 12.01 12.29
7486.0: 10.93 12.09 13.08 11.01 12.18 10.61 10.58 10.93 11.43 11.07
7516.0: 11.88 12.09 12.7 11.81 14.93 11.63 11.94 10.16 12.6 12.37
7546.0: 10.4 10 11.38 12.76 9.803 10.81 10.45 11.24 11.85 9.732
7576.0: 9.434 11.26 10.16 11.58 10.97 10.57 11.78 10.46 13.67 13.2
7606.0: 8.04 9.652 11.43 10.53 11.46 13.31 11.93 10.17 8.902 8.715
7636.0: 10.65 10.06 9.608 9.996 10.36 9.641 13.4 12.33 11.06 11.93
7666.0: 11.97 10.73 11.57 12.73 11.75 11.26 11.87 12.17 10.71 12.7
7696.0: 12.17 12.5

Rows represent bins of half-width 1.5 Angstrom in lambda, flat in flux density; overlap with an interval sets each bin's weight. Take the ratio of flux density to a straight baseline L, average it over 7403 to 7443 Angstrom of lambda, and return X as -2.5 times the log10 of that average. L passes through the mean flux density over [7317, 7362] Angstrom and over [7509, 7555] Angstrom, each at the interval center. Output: 0.12 mag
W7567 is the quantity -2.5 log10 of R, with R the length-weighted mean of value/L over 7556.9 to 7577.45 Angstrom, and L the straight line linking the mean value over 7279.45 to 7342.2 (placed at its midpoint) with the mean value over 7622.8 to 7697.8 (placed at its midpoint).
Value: 0.08 mag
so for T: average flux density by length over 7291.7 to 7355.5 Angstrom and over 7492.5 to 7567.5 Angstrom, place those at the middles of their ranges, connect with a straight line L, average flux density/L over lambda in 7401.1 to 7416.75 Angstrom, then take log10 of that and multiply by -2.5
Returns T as 0.14 mag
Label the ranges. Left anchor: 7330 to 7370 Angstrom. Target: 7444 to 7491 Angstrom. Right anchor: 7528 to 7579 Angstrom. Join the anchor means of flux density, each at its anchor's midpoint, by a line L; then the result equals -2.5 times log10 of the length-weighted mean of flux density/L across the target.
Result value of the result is 0.02 mag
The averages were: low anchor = 12.5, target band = 11.5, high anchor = 11.2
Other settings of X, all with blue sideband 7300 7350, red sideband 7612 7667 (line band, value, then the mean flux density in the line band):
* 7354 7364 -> -0.10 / 12.7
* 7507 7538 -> -0.07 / 11.9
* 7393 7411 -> 0.06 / 10.9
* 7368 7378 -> -0.13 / 13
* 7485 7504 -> -0.03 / 11.6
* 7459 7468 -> 0.00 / 11.3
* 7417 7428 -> 0.03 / 11.1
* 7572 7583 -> 0.09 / 10.2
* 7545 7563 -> 0.02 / 10.9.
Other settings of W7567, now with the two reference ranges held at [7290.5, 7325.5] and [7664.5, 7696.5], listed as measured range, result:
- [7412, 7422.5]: 0.107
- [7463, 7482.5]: 0.029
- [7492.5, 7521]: 0.024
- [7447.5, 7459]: 0.008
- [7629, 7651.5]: 0.201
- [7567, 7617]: 0.077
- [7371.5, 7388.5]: -0.098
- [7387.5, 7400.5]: 0.040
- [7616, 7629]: 0.016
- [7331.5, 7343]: -0.074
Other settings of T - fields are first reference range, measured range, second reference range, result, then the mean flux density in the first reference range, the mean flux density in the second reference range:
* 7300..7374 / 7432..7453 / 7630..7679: 0.02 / 12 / 11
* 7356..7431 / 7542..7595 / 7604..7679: 0.01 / 11.3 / 10.9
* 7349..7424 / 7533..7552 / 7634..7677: 0.02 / 11.9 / 11.1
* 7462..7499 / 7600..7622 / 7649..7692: 0.04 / 11.6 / 11.6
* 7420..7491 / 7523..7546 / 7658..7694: -0.05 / 11.5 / 11.7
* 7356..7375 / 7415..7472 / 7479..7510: 0.01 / 11.1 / 11.6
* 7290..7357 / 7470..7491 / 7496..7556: 0.03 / 12.3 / 11.7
